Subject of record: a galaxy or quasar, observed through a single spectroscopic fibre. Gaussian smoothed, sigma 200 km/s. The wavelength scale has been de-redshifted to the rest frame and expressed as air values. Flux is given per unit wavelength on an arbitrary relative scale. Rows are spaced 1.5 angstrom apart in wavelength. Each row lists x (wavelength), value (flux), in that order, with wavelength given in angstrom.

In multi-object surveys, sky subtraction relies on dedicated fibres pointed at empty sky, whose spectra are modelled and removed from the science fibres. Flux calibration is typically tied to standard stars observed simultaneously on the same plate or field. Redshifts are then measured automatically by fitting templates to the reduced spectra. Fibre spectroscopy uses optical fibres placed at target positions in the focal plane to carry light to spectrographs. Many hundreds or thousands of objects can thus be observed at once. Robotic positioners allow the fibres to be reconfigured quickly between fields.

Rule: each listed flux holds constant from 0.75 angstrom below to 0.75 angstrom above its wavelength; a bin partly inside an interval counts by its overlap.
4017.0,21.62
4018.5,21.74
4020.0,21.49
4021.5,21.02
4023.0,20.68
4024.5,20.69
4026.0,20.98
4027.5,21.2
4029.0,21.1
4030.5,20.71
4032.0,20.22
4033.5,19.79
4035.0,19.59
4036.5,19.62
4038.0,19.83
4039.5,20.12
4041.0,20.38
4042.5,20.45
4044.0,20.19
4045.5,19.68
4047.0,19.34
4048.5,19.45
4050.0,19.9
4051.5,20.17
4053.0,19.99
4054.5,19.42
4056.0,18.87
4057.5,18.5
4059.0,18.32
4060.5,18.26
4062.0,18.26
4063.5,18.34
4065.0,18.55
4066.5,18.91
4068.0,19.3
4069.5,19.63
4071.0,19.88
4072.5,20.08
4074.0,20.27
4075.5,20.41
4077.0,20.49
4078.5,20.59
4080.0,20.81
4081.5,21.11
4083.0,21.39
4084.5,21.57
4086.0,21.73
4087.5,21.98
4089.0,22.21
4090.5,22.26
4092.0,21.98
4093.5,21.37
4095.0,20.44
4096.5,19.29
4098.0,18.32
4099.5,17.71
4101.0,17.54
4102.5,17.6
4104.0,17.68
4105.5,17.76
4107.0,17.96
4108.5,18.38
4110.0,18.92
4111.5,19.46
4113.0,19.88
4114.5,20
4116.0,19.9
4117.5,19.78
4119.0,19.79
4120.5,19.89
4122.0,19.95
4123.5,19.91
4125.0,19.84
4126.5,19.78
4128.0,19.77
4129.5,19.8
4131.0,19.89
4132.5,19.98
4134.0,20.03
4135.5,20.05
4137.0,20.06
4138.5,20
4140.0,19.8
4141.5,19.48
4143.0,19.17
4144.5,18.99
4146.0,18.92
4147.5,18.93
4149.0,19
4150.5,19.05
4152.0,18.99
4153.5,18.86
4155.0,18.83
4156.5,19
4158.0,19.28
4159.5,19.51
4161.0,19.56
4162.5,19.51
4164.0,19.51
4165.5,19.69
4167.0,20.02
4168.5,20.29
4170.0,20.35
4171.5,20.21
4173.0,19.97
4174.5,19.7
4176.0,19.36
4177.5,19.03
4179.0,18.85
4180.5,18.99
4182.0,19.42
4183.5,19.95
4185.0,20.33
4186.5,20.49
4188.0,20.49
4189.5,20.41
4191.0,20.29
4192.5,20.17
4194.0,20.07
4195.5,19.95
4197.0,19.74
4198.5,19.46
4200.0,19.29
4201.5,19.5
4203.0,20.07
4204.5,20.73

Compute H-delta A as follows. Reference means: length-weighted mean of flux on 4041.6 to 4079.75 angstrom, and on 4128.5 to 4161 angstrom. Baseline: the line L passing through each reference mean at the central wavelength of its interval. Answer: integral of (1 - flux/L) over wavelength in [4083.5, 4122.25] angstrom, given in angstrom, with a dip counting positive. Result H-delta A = -0.6 angstrom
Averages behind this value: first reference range 19.5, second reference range 19.4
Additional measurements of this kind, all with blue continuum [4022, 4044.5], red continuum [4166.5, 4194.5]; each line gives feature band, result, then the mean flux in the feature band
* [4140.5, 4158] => 0.8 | 19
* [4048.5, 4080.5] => 1.3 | 19.5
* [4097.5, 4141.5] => 1.8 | 19.3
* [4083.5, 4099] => -0.7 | 21.1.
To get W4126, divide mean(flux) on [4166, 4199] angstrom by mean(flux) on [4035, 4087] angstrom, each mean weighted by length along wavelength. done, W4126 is 1.00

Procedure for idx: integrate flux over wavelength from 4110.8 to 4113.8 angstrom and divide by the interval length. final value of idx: 19.7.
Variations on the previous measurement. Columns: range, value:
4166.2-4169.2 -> 20.1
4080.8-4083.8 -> 21.3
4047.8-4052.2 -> 19.8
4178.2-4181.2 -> 18.9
